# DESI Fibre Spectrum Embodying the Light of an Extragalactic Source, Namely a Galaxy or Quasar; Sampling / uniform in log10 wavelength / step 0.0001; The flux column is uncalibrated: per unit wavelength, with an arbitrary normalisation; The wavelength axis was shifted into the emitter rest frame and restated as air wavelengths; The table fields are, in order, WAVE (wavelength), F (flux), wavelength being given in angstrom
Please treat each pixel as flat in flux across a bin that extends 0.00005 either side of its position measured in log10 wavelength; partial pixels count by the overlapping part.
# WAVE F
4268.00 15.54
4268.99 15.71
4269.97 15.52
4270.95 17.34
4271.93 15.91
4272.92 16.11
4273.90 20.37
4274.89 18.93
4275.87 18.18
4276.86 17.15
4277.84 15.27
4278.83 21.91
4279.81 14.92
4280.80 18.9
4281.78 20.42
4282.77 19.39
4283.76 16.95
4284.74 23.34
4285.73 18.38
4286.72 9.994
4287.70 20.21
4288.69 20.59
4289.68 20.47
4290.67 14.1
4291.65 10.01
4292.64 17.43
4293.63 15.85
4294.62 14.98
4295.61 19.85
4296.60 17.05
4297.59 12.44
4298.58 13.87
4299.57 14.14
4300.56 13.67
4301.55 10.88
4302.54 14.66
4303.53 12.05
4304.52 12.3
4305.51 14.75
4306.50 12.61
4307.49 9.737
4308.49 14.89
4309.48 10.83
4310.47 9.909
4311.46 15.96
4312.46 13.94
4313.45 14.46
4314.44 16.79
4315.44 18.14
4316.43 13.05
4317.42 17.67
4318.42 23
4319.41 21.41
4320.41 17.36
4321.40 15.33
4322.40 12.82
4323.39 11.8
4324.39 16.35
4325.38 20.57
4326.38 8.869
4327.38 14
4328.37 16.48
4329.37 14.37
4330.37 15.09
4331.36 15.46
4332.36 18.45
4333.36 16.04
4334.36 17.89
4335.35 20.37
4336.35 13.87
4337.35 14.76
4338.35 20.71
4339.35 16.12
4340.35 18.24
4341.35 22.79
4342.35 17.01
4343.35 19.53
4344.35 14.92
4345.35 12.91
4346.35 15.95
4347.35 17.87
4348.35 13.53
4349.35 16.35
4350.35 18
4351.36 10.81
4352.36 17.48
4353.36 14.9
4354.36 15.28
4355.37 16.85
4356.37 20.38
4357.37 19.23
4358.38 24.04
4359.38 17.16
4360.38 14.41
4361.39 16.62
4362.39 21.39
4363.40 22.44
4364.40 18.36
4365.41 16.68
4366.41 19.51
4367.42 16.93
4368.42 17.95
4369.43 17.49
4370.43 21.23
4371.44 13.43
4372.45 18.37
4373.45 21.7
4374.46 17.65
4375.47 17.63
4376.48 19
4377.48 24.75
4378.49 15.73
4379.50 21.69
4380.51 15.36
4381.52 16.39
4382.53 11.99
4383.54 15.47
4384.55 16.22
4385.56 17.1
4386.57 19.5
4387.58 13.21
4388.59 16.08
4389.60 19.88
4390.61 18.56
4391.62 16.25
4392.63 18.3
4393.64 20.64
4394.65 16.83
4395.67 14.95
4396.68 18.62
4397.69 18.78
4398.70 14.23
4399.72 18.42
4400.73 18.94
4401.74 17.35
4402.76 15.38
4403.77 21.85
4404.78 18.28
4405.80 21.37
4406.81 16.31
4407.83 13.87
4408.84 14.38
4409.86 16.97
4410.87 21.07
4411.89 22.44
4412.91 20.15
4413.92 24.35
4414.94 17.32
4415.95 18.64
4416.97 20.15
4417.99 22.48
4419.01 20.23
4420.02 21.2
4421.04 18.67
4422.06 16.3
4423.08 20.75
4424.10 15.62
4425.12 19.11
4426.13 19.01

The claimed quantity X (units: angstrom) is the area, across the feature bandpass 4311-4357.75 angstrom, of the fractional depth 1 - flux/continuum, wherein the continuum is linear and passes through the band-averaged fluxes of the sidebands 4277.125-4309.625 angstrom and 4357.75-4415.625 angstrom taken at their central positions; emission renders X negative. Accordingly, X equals 0.9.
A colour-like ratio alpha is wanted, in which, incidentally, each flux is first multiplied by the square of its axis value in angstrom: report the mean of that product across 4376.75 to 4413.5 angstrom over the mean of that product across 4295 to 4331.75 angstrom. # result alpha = 1.25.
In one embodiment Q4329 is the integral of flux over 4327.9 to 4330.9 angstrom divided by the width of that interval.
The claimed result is 15.3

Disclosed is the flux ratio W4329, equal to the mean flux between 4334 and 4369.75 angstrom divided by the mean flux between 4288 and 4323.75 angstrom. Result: 1.16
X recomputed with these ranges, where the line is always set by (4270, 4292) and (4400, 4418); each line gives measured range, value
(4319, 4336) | 2.0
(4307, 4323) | 2.4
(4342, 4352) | 1.4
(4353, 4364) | 0.0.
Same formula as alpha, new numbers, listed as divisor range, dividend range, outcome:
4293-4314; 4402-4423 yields 1.46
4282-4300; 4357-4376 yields 1.15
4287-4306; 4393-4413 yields 1.25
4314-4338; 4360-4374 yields 1.15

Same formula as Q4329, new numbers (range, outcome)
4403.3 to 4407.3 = 19.5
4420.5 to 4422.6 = 17.5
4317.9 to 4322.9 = 18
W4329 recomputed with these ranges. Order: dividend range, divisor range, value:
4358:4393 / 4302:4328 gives 1.22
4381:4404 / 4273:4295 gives 0.97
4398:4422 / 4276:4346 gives 1.18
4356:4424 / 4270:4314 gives 1.16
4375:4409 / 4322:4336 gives 1.12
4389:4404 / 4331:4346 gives 1.03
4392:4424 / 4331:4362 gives 1.09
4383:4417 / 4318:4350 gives 1.08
